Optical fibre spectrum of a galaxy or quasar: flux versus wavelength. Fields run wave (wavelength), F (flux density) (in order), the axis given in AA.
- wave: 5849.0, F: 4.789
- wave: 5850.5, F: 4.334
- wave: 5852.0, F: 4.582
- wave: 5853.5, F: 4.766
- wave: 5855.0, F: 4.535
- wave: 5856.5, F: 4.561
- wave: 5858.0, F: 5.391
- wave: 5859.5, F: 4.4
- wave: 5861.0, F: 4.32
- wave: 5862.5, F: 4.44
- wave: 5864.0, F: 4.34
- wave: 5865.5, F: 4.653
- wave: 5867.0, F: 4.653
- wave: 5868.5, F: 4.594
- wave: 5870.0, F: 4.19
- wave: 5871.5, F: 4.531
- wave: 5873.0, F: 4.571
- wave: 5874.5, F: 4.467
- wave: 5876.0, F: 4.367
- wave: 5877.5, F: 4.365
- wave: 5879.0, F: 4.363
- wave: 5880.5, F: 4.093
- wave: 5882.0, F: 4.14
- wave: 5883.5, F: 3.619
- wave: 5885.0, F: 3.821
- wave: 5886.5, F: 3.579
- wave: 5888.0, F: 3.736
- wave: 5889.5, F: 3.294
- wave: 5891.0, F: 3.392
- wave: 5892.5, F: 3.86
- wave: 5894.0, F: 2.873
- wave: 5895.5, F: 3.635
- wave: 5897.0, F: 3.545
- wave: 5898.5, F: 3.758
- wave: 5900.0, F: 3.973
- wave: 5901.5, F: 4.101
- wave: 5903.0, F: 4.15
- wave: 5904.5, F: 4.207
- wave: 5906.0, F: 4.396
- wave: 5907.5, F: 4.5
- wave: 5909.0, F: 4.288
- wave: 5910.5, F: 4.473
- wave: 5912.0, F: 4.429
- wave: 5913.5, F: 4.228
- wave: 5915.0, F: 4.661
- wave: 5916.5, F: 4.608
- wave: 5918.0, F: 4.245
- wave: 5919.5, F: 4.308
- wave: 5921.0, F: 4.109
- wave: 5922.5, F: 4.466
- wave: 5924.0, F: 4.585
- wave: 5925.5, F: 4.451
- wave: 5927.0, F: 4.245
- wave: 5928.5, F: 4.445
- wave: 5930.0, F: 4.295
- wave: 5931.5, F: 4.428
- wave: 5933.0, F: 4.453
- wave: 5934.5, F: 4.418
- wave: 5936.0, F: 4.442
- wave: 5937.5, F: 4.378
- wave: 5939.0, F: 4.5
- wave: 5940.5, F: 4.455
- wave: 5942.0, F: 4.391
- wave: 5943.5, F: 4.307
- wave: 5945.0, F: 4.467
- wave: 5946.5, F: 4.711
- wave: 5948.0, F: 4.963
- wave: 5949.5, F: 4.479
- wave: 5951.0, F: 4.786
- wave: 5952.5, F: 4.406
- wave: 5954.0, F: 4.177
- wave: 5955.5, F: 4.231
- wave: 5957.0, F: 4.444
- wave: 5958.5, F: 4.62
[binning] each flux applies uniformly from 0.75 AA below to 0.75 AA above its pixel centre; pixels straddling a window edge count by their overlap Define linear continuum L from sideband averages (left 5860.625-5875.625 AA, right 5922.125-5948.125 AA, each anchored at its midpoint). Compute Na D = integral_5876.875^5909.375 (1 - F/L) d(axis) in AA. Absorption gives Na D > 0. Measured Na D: 4.22 AA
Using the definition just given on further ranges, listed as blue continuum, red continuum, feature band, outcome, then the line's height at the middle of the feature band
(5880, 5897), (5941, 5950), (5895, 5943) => -2.1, 4.12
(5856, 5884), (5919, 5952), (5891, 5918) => 2.2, 4.45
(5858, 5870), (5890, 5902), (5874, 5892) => 0.3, 3.99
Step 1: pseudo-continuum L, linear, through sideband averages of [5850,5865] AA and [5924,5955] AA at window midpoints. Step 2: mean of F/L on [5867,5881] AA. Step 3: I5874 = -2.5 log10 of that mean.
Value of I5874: 0.03 mag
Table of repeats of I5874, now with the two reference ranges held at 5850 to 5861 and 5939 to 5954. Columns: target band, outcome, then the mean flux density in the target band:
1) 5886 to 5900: 0.28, 3.54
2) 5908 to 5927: 0.04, 4.4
